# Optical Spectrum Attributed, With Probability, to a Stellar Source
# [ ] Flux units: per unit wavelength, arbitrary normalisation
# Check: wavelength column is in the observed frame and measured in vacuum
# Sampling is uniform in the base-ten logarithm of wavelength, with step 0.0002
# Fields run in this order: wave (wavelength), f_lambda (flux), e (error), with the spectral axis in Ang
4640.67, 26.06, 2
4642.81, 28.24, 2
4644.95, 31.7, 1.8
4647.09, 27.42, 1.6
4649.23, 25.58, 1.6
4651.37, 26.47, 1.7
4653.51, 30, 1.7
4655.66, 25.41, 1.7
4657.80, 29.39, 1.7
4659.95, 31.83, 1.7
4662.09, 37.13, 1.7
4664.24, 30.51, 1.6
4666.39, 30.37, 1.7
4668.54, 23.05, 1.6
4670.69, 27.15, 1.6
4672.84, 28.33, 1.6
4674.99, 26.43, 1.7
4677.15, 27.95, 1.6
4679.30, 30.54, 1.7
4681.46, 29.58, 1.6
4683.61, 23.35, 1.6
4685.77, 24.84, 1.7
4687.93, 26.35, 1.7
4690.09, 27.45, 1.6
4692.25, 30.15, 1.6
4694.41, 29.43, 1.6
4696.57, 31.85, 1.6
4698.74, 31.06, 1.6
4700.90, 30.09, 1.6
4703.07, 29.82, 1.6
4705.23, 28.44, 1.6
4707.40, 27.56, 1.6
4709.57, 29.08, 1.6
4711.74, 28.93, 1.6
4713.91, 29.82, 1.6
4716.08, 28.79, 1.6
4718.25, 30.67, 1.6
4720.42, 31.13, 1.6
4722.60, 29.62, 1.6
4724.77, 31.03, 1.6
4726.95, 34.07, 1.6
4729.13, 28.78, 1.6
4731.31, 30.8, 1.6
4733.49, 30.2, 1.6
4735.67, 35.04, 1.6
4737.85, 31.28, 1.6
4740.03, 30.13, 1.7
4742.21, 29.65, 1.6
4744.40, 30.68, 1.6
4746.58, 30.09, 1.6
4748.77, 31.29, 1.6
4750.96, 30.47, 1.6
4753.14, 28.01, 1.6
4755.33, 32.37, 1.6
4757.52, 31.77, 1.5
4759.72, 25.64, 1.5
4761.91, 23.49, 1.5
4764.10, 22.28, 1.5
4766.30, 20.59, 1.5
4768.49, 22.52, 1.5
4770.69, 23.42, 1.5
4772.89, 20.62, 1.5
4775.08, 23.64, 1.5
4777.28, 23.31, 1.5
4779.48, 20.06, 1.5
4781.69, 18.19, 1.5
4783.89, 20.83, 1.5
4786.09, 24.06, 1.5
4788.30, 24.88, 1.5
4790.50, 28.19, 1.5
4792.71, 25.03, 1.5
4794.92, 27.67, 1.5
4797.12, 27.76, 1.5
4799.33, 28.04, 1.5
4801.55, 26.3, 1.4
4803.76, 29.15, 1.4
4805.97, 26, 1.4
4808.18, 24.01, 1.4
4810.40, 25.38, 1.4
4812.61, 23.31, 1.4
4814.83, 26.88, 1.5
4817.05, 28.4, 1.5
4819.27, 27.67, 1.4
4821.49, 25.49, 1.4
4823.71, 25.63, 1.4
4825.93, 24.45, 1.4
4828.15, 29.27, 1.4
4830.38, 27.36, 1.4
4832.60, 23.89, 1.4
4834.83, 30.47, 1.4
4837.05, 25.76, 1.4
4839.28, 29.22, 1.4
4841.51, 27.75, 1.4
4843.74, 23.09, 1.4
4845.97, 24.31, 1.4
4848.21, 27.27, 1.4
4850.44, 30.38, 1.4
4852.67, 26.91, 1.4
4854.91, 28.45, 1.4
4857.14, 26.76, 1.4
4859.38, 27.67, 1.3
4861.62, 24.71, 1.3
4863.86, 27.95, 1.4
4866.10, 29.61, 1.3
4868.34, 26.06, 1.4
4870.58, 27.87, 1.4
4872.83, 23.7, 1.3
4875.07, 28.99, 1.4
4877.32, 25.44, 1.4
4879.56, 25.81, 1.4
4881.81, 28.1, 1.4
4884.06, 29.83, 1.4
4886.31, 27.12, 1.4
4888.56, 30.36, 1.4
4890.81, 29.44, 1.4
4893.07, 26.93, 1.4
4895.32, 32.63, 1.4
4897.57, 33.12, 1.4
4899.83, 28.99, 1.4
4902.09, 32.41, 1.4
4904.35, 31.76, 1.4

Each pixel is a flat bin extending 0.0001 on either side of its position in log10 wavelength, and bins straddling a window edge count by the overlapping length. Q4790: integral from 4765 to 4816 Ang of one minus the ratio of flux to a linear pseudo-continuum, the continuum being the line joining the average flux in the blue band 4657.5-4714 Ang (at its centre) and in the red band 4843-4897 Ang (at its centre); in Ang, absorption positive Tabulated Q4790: 6.9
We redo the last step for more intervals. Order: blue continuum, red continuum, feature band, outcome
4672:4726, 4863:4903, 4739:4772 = 1.6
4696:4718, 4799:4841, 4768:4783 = 3.3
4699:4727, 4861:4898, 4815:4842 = 1.4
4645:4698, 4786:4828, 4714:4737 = -2.8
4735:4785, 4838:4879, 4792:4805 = -0.4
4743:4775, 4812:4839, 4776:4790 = 2.3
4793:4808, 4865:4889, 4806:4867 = 1.3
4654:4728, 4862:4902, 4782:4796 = 2.0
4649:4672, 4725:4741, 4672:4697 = 1.5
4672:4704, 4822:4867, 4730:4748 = -1.9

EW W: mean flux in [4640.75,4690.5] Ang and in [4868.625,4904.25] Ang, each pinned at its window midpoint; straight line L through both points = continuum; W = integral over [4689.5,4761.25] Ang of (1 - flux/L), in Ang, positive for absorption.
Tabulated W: -4.6 Ang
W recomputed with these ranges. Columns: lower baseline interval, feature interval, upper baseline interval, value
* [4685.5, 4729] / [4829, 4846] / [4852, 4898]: 0.98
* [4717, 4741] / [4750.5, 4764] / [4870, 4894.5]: 1.08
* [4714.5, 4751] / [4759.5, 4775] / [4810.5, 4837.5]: 3.53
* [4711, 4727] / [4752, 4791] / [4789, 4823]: 5.62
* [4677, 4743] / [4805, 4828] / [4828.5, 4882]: 1.51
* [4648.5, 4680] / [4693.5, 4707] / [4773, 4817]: -1.15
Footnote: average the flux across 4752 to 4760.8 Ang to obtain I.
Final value 29.5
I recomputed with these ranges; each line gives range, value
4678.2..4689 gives 26.9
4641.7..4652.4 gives 27.9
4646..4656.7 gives 27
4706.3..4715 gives 28.8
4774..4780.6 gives 22.3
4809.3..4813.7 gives 24.4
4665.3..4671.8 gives 26.9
